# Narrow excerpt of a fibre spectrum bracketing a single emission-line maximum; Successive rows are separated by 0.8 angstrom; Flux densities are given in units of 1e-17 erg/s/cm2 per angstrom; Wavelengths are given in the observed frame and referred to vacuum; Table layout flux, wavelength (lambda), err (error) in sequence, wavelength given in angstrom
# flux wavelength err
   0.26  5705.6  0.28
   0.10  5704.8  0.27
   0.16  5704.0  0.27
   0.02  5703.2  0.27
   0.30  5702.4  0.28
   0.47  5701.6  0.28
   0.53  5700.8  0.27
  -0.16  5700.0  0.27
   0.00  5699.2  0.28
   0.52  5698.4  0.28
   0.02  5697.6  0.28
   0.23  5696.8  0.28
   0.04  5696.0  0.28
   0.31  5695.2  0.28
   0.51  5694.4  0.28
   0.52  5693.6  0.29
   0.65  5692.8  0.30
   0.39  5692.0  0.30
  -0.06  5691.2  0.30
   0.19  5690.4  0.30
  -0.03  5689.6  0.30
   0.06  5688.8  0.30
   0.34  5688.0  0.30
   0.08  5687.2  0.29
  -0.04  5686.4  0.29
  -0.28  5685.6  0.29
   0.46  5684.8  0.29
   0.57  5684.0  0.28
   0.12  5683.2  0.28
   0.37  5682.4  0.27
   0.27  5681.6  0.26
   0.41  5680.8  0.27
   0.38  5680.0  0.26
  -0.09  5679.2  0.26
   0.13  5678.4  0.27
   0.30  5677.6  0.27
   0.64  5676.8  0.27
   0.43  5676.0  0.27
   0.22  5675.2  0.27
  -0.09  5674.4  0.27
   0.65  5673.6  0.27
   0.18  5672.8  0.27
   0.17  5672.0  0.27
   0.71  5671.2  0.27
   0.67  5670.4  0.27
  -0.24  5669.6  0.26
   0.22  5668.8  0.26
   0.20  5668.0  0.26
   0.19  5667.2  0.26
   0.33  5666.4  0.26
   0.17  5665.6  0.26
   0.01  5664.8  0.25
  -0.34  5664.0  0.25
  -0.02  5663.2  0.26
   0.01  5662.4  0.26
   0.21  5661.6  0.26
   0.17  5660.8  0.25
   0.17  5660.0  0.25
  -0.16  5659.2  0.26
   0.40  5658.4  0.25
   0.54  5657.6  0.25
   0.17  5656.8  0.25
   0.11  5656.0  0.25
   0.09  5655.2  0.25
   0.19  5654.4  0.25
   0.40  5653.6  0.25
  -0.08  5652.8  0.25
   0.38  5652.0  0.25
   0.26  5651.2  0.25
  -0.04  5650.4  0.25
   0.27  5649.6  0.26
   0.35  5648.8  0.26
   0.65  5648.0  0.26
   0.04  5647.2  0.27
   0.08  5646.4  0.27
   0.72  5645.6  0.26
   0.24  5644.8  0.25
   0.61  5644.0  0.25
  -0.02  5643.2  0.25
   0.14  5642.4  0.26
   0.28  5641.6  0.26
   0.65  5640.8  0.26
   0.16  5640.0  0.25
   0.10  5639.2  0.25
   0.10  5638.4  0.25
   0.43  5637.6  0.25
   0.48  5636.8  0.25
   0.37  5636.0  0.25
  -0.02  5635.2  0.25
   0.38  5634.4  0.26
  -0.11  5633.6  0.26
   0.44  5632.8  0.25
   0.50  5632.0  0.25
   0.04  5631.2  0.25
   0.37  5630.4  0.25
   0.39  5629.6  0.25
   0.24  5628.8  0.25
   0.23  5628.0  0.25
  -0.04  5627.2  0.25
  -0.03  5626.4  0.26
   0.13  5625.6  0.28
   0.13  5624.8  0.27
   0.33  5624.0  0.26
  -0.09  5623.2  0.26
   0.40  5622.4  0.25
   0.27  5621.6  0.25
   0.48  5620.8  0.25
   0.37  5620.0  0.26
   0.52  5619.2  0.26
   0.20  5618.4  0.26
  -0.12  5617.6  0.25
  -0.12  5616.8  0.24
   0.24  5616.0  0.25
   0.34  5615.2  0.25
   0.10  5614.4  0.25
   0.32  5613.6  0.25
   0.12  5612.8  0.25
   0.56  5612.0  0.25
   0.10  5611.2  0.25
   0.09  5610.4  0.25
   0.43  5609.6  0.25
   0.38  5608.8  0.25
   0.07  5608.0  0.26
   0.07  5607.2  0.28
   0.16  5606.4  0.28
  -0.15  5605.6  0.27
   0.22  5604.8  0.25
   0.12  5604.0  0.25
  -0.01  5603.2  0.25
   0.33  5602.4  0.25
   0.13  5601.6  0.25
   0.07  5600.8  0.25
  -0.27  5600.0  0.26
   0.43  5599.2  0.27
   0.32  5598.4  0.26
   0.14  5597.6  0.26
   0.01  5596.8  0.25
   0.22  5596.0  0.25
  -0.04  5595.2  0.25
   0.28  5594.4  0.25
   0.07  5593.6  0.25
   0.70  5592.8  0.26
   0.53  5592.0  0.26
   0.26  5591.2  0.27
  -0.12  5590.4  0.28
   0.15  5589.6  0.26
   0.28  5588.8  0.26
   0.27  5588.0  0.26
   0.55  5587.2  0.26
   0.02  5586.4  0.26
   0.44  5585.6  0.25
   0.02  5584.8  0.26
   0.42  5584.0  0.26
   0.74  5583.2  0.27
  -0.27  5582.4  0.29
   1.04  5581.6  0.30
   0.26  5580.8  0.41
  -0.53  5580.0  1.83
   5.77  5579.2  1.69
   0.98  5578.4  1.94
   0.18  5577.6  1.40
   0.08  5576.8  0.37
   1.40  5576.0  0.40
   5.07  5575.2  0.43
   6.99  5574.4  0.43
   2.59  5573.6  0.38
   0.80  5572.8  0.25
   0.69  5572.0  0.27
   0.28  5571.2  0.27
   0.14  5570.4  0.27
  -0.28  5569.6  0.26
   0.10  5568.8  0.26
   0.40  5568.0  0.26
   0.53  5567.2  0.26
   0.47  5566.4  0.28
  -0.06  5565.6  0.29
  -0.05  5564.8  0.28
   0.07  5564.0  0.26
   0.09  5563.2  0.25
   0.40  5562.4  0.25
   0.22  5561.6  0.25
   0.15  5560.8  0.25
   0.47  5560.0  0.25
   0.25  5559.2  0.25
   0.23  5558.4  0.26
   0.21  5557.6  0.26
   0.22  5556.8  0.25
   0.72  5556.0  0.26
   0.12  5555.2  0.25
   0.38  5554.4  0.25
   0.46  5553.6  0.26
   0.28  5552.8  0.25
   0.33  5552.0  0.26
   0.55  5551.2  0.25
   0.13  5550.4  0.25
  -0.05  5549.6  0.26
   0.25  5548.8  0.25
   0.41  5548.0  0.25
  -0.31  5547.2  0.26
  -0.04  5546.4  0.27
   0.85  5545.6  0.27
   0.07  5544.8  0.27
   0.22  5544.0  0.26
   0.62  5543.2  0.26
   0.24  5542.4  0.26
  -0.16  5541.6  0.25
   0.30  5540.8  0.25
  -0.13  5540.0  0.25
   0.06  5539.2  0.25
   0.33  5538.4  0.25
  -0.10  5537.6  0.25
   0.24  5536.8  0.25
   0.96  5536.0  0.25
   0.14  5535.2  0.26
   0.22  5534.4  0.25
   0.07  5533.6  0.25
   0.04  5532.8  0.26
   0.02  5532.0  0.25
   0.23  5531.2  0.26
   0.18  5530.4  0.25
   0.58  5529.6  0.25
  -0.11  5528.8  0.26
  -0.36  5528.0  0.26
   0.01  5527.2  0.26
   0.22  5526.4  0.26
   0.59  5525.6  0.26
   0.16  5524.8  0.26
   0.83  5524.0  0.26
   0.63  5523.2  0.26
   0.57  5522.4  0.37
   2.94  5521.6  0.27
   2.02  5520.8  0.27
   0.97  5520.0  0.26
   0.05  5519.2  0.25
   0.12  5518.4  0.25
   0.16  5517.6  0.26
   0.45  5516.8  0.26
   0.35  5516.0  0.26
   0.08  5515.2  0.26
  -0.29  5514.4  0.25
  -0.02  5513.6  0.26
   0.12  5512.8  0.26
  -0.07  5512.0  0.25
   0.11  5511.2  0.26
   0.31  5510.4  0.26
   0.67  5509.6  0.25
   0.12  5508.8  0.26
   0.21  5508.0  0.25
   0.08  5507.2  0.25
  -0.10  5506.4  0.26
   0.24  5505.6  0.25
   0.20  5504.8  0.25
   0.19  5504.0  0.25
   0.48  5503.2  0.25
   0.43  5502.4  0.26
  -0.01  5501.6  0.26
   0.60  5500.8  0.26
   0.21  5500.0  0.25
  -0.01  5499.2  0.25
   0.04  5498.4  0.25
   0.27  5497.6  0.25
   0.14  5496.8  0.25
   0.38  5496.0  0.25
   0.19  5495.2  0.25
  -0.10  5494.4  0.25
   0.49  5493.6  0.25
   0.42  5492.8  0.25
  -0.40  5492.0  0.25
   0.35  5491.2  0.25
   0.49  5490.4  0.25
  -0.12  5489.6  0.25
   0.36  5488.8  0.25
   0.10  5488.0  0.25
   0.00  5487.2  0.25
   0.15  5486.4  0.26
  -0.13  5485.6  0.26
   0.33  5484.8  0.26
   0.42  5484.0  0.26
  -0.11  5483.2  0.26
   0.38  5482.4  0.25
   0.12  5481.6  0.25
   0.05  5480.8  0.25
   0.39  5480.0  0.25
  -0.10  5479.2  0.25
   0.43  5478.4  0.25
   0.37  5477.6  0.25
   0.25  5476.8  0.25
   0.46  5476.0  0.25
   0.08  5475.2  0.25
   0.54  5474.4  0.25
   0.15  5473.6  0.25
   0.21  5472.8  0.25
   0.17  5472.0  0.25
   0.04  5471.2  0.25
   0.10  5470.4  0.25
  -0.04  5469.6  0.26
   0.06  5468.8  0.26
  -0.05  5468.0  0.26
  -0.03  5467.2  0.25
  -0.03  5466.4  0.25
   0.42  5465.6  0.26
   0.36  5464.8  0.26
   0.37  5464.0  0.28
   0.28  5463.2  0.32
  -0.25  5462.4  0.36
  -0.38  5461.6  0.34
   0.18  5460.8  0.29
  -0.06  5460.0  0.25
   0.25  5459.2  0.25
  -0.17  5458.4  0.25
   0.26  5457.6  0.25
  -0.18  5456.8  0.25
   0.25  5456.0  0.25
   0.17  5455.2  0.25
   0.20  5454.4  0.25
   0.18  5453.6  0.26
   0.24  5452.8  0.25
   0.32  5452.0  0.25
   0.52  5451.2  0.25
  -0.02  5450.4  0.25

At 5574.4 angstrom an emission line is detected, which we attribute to [O III] 5007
